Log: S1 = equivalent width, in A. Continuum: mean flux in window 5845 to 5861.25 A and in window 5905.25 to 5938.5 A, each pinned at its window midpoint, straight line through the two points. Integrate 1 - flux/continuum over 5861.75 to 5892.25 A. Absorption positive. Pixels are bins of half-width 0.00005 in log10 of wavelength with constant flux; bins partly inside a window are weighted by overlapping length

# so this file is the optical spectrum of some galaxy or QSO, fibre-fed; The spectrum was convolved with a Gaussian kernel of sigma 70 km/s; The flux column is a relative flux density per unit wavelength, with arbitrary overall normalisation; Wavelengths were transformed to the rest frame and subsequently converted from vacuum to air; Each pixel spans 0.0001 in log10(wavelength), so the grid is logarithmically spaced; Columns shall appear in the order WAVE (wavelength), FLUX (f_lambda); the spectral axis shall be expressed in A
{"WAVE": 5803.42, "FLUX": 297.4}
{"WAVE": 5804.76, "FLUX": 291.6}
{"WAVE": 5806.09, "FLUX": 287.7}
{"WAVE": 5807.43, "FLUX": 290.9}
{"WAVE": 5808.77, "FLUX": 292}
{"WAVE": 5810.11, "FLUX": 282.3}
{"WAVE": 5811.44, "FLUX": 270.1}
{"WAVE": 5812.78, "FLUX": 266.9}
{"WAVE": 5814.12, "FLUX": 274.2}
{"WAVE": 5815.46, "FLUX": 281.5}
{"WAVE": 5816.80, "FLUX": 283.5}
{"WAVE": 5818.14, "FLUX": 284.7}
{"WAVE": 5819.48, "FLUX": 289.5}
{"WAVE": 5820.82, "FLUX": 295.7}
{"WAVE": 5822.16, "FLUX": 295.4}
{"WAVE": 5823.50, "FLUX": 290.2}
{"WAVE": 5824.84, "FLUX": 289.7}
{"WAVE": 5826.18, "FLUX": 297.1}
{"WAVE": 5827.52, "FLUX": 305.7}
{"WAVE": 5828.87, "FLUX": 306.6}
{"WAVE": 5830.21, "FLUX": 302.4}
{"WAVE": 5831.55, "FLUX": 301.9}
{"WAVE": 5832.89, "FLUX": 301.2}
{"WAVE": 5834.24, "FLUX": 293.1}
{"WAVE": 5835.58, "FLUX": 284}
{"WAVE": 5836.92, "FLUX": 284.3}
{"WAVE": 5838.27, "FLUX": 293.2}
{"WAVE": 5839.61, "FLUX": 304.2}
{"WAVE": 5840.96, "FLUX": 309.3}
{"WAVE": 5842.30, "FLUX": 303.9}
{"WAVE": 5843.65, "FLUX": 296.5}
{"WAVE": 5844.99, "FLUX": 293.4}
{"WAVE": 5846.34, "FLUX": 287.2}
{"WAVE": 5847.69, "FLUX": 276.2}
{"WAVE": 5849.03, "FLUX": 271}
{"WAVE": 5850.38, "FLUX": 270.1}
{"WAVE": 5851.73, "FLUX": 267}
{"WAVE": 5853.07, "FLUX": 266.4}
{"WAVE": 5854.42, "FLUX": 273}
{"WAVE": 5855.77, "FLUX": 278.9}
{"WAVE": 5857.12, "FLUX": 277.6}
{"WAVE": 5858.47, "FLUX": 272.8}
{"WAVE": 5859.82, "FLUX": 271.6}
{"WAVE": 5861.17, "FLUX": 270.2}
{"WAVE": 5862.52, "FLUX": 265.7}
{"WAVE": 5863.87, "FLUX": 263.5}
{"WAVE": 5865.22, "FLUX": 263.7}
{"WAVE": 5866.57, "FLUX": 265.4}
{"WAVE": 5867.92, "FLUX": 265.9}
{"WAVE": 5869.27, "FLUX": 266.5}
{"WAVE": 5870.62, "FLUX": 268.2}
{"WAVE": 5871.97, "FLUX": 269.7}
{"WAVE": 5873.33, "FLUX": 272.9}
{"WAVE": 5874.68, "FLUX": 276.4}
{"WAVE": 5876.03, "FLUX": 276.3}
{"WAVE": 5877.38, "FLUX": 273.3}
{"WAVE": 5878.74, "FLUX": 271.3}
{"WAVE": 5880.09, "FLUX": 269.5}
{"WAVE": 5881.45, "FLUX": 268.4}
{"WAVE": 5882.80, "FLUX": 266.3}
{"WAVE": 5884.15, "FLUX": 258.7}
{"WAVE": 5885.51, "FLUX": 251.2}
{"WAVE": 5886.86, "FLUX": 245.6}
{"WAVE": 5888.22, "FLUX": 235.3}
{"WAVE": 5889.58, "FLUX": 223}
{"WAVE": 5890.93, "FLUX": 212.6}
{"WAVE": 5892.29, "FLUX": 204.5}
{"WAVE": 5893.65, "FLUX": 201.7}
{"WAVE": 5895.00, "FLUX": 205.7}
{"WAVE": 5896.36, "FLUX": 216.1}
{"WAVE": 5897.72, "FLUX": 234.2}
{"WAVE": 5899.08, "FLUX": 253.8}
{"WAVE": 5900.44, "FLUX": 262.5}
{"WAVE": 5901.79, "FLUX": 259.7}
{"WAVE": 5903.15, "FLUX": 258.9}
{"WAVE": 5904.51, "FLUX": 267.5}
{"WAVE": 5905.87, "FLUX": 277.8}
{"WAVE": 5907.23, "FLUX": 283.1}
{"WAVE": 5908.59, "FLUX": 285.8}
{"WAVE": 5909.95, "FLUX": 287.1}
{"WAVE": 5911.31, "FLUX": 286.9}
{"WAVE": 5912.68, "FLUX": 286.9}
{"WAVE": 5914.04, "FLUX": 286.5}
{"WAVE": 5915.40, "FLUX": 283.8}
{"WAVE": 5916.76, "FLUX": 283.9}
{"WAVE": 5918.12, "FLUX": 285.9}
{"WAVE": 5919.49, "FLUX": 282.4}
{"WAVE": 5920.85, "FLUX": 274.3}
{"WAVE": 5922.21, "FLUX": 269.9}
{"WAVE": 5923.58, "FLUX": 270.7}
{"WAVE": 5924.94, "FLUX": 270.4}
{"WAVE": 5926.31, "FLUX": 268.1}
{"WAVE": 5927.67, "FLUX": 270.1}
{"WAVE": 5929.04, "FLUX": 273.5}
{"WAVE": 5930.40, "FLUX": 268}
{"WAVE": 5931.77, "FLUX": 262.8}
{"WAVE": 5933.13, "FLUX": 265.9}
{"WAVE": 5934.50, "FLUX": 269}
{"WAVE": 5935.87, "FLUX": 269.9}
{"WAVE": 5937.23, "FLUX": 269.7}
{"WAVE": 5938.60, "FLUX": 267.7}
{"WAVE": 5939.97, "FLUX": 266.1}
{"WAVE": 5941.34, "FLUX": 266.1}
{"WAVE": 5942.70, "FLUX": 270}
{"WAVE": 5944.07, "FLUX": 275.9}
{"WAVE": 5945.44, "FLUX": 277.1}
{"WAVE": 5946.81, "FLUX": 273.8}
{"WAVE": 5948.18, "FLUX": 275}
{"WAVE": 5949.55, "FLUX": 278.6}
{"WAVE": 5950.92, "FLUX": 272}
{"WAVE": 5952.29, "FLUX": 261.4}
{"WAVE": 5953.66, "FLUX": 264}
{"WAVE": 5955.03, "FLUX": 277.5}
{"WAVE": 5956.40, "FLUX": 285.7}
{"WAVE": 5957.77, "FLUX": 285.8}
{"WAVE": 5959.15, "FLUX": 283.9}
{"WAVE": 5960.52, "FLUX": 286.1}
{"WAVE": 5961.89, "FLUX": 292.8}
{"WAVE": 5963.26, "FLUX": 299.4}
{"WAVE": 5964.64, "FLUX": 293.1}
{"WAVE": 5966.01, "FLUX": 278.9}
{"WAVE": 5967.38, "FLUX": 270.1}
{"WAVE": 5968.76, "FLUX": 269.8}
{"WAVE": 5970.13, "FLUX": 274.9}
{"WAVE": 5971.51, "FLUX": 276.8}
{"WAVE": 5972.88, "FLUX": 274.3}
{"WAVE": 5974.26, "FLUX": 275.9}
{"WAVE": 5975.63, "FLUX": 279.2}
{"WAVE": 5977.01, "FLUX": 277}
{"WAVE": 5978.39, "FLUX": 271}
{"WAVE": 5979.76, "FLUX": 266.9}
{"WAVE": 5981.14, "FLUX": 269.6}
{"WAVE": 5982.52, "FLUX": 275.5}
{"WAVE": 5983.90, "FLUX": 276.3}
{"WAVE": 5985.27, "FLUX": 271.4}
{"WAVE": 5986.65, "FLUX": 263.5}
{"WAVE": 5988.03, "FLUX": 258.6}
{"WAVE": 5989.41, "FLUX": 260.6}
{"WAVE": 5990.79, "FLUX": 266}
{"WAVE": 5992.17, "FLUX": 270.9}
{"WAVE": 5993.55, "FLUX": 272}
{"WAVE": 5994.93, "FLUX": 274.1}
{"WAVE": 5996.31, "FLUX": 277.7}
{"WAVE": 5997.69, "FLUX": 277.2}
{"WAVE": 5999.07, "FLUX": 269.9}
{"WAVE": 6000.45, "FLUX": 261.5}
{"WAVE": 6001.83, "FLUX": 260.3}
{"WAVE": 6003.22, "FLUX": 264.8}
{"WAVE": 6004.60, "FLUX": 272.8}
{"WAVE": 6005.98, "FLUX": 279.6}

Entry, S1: 1.7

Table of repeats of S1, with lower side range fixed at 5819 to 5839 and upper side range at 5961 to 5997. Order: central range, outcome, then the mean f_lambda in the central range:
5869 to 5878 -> 0.5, 272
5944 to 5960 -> 0.1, 276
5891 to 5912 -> 2.5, 251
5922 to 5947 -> 1.0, 270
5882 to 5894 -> 2.2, 234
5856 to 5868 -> 0.9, 269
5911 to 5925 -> 0.1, 280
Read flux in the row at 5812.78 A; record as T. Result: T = 266.9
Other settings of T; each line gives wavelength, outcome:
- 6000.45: 261.5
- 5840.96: 309.3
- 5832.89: 301.2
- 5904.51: 267.5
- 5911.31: 286.9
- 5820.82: 295.7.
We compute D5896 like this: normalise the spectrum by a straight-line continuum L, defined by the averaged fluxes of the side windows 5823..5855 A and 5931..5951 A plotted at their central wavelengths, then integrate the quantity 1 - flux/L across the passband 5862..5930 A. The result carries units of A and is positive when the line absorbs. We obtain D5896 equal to 4.1 A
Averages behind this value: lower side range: 290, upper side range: 271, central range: 262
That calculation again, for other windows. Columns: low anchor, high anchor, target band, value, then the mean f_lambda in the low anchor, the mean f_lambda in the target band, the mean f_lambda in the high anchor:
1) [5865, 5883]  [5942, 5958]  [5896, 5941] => 0.3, 270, 271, 275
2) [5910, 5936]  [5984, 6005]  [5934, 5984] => -0.7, 276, 276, 268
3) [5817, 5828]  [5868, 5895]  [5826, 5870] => -1.2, 293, 283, 252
